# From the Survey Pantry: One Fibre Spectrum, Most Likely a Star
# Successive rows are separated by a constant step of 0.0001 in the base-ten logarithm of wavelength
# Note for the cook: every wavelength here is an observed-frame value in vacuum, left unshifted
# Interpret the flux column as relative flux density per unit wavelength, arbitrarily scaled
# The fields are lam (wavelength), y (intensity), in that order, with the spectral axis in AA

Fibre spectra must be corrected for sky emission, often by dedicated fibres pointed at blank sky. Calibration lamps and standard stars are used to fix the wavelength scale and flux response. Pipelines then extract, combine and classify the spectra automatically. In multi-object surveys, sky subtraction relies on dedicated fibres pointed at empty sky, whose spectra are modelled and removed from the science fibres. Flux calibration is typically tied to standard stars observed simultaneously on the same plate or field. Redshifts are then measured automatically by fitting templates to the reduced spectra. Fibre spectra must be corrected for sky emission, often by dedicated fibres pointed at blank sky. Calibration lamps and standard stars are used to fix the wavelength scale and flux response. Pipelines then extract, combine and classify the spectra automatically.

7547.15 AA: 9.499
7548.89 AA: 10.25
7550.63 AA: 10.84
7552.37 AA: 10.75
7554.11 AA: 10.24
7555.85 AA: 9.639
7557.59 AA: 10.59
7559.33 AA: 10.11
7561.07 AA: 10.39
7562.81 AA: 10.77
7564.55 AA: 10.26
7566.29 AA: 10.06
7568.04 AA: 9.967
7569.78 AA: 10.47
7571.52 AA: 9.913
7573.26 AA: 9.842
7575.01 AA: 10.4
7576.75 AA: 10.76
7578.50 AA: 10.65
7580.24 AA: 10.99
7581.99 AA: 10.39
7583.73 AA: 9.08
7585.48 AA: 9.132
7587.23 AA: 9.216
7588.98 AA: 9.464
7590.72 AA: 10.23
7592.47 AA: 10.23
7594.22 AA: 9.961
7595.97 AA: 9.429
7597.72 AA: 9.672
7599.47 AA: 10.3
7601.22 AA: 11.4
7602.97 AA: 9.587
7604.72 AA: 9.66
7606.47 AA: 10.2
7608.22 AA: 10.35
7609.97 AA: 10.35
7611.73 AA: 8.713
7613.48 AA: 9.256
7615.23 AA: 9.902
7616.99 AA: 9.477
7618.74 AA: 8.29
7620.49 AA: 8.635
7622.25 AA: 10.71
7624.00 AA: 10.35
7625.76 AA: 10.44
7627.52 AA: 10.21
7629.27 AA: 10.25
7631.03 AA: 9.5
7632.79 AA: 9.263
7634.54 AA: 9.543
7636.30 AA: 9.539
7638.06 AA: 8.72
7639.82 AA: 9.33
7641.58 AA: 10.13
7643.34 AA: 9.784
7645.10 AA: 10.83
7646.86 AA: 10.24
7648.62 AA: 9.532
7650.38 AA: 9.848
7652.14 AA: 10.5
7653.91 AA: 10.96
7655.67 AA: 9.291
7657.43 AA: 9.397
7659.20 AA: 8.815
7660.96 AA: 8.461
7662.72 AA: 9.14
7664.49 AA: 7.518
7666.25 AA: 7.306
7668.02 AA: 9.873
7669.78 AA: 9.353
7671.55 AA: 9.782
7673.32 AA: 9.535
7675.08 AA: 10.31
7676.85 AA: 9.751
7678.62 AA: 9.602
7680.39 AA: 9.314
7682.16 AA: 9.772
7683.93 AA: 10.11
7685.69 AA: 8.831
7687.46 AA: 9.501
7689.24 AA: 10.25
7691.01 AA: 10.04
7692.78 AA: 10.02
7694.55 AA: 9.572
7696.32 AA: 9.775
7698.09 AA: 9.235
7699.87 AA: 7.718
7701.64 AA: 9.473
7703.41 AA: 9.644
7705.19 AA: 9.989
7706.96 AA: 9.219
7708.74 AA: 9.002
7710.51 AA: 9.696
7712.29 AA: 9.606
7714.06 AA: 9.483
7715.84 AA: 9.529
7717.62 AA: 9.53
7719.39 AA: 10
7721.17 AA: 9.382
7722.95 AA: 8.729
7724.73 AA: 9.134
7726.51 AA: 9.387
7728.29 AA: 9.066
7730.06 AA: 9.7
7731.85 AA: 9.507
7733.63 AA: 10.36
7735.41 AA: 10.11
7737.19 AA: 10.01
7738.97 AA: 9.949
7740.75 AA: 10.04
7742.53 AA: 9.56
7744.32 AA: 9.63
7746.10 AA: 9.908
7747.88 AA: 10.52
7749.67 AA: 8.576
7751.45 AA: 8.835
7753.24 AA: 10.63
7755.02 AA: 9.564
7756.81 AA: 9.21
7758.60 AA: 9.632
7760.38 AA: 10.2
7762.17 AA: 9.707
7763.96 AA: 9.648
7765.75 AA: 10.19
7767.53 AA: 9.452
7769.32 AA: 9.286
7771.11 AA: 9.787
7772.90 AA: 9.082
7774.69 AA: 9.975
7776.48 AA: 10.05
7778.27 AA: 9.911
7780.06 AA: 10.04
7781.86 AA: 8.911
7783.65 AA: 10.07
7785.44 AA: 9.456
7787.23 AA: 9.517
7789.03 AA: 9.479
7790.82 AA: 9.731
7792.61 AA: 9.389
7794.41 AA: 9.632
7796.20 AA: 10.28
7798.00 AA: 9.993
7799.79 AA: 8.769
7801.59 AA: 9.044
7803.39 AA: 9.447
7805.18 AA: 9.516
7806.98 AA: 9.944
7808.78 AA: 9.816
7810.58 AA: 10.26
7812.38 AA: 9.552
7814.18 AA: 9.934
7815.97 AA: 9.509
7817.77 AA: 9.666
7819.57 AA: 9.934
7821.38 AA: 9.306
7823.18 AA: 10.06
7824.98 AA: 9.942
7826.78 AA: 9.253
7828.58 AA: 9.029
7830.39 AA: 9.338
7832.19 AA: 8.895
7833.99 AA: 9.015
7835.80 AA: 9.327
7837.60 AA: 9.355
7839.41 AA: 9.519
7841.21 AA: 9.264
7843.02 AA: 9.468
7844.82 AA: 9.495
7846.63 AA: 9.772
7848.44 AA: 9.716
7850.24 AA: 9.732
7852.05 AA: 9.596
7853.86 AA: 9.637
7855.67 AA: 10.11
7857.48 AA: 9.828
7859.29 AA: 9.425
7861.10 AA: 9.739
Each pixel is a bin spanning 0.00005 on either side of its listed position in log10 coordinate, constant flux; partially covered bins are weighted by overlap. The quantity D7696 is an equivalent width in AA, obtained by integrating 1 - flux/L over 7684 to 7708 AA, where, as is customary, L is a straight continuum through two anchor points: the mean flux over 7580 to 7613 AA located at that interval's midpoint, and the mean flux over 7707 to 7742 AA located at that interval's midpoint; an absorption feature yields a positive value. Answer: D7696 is 0.4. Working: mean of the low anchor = 9.88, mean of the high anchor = 9.58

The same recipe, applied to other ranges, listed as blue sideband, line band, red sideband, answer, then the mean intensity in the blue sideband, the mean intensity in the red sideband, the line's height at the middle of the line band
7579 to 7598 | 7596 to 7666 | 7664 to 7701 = -0.2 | 9.82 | 9.41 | 9.63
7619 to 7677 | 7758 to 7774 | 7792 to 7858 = -0.2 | 9.59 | 9.58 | 9.58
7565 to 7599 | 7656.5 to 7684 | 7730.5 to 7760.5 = 1.8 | 10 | 9.77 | 9.87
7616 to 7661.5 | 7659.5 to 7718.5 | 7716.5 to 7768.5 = 1.8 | 9.7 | 9.66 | 9.68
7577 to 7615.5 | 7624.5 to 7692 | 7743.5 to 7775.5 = 1.6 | 9.93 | 9.66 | 9.83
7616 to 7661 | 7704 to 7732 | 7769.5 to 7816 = 0.7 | 9.72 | 9.66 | 9.69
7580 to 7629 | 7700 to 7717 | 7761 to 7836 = 0.5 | 9.83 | 9.6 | 9.71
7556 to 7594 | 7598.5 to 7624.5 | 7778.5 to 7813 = 0.6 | 10.1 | 9.63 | 10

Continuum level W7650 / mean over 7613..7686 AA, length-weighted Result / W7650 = 9.57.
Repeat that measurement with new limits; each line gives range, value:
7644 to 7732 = 9.48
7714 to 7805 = 9.63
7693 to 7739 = 9.49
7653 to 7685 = 9.35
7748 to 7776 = 9.62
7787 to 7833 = 9.59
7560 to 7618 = 10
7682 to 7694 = 9.79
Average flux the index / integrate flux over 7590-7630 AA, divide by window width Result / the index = 9.89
